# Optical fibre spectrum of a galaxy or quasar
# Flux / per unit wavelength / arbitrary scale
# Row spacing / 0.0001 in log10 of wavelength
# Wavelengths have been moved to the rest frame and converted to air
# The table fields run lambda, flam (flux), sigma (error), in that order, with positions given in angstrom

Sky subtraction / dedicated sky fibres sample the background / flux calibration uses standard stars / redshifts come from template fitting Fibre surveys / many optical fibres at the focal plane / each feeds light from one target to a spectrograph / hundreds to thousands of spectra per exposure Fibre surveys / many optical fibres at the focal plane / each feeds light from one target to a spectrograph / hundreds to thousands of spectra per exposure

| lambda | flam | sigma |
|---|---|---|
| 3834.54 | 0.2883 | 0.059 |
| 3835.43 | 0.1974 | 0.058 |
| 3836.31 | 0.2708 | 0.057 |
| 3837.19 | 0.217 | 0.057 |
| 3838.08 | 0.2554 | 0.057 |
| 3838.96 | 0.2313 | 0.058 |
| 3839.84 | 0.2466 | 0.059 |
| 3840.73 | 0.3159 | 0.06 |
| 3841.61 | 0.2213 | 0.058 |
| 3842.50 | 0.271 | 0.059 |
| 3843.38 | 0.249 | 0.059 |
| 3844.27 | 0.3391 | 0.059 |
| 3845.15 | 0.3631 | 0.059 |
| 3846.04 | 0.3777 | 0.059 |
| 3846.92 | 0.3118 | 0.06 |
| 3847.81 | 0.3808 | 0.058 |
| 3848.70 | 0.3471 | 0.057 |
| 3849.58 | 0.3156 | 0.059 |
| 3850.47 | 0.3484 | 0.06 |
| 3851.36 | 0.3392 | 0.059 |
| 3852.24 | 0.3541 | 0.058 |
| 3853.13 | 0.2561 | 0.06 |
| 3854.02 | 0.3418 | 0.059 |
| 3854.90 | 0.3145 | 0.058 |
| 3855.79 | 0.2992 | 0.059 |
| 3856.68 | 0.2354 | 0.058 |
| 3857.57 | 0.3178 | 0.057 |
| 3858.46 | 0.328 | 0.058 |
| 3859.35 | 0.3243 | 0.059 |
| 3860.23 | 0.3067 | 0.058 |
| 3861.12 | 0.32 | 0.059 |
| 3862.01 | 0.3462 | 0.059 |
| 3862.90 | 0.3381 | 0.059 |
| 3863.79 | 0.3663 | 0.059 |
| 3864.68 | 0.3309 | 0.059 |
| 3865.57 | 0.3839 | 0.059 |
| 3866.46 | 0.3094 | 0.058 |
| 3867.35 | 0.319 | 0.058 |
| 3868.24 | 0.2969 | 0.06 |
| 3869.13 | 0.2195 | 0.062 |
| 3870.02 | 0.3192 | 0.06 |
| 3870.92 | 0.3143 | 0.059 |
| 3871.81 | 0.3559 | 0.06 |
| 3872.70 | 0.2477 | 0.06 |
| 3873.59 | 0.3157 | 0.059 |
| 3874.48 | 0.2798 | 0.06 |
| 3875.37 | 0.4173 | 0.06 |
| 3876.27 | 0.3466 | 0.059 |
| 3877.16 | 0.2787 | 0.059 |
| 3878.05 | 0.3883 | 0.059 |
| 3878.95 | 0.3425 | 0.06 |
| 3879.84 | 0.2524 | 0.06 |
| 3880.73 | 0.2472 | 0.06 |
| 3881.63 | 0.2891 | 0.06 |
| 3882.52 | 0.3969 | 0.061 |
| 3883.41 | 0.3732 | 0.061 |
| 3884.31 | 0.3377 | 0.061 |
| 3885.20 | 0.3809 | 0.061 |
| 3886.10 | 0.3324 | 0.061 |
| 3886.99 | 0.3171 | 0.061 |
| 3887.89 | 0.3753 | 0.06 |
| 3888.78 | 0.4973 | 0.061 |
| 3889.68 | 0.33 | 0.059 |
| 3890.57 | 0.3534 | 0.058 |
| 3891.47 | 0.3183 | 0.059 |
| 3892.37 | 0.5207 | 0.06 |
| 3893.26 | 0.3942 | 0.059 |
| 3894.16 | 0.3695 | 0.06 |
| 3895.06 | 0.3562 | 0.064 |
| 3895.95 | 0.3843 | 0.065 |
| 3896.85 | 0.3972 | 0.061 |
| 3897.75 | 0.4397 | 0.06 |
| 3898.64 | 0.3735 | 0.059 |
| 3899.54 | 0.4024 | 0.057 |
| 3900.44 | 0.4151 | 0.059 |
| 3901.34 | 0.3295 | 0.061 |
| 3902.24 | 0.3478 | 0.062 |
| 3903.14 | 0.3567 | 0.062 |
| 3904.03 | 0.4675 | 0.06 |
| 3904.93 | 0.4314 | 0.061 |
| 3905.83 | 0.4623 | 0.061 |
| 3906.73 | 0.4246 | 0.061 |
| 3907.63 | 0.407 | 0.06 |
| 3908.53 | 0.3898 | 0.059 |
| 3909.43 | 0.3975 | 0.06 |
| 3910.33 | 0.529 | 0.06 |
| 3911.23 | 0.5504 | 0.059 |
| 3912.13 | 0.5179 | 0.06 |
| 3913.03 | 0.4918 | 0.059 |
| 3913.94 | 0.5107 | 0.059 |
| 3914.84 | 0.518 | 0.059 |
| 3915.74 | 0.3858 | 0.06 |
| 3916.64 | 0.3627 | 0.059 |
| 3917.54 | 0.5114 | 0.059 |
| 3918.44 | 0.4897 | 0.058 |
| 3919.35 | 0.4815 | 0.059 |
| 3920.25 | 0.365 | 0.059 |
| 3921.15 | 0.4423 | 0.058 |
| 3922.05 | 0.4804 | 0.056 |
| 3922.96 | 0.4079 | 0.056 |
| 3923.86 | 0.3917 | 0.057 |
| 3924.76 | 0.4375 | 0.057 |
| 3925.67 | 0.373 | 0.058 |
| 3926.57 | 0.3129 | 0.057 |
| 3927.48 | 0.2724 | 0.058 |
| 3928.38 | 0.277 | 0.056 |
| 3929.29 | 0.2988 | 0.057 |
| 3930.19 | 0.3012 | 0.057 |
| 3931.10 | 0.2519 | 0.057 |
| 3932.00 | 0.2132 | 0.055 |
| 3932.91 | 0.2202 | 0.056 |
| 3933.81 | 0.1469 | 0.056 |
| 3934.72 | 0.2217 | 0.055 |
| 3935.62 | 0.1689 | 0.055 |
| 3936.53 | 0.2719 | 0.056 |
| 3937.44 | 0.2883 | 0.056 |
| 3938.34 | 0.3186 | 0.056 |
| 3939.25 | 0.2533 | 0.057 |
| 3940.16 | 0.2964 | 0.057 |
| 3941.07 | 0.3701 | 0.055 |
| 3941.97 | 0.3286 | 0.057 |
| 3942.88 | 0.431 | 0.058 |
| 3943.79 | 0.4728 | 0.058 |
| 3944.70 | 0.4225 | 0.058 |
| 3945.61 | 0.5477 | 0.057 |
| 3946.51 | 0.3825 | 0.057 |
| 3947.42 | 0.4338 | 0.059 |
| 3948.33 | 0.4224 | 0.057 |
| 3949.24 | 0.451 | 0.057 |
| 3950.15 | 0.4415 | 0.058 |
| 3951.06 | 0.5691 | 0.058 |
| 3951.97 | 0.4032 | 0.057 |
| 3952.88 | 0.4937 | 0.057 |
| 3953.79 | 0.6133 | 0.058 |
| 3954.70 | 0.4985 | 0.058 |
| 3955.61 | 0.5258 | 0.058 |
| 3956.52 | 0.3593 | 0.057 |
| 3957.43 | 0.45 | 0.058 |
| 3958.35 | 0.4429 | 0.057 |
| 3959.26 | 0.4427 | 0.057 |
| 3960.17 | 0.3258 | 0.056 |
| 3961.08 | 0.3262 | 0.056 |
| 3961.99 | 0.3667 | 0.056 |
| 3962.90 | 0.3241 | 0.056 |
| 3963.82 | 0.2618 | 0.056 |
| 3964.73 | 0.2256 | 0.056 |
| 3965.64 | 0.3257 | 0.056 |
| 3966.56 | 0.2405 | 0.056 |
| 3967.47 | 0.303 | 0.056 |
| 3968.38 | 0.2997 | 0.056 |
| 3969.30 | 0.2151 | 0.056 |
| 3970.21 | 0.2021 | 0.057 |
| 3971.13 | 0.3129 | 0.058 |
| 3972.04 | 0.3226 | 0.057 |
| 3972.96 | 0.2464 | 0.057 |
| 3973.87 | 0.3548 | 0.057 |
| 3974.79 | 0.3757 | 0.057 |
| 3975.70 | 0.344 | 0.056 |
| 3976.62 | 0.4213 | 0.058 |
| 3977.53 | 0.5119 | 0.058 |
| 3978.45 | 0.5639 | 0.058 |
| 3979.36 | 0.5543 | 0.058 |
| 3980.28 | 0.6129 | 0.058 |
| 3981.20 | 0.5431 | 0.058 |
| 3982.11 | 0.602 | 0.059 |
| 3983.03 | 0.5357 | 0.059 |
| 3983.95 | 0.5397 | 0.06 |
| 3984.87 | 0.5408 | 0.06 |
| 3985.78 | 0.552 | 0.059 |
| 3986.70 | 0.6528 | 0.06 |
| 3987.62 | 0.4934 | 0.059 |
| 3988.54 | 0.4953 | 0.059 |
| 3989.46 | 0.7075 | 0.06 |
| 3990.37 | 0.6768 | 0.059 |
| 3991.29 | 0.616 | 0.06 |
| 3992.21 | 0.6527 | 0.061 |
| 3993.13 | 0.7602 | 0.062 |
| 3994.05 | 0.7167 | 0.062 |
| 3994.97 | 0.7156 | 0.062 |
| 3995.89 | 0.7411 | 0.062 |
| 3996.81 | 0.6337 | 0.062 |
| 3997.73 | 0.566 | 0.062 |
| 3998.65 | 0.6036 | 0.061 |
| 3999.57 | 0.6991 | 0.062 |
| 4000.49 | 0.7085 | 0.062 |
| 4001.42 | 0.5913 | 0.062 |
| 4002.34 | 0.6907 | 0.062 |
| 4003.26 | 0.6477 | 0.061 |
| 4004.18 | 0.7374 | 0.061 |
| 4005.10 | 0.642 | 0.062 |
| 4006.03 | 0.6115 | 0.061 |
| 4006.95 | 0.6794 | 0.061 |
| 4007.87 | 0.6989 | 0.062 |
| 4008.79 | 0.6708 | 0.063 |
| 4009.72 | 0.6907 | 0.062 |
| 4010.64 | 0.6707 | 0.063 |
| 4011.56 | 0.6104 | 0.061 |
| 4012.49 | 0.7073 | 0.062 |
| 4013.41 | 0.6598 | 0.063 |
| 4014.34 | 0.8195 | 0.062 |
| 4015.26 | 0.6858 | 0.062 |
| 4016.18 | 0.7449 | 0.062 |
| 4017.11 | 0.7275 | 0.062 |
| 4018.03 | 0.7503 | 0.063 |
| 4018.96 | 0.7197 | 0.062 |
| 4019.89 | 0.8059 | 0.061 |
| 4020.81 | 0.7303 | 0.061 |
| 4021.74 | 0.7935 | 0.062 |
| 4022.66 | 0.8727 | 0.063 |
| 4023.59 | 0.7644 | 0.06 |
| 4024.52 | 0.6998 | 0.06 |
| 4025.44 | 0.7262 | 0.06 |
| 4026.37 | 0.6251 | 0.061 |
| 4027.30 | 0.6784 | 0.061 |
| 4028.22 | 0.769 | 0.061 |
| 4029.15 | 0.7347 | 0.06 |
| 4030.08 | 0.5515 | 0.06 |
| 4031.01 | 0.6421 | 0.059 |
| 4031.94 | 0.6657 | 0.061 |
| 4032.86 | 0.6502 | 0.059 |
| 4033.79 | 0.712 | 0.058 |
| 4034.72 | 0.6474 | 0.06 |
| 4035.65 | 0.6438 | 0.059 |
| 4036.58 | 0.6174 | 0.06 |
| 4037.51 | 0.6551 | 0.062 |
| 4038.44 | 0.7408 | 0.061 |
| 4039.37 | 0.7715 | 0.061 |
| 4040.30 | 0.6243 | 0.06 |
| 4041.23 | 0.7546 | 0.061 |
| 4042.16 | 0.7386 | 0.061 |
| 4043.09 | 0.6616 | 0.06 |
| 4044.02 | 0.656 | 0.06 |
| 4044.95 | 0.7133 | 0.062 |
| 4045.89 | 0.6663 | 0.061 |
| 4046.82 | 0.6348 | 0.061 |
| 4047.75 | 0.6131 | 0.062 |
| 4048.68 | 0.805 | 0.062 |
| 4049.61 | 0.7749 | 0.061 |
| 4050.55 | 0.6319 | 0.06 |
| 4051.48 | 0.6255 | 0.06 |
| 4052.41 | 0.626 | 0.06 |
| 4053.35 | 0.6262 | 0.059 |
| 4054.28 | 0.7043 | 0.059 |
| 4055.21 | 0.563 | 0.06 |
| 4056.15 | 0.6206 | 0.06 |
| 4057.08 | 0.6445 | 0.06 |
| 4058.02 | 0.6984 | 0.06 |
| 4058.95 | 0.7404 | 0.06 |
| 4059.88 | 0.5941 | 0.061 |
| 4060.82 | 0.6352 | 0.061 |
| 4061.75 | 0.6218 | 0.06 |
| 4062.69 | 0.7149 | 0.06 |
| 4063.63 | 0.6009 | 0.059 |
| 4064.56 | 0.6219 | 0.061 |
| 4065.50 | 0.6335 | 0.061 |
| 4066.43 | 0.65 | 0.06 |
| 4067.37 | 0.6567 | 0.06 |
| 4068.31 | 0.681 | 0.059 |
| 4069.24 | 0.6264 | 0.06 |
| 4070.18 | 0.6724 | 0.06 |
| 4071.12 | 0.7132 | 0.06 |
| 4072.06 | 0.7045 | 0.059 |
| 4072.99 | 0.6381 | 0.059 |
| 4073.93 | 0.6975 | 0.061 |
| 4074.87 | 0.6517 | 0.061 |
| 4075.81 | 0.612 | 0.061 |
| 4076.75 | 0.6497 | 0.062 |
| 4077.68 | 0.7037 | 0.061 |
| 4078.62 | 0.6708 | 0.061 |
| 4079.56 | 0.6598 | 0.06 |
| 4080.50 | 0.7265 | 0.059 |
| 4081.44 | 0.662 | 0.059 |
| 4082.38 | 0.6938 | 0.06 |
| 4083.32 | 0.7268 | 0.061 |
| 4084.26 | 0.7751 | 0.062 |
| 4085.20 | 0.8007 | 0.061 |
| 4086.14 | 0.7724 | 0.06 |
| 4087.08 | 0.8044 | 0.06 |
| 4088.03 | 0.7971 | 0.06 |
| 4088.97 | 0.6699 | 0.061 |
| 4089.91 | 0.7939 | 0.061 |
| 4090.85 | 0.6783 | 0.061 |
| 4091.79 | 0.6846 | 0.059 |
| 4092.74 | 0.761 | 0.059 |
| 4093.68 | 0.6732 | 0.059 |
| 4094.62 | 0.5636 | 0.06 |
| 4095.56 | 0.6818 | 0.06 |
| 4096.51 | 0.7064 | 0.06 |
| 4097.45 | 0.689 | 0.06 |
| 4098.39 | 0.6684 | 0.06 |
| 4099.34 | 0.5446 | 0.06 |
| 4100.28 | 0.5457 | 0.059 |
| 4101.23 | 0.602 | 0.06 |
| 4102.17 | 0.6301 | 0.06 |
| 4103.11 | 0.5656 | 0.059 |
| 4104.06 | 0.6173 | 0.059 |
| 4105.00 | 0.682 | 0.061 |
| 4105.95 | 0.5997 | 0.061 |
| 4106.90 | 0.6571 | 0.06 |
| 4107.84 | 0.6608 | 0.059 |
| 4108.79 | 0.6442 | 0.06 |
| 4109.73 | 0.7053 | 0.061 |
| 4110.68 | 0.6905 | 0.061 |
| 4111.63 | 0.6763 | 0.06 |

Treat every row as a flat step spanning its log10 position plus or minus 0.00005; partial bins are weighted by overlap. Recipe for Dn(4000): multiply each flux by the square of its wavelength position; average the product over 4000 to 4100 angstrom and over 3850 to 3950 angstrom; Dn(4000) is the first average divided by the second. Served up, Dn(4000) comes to 2.04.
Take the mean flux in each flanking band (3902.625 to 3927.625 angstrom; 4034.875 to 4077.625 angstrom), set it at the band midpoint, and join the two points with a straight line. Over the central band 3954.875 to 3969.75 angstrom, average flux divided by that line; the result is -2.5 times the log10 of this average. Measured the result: 0.43 mag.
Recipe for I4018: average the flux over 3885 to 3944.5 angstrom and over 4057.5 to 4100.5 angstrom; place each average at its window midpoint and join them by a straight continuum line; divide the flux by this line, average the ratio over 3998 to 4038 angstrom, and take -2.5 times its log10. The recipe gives -0.21 mag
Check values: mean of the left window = 0.378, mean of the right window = 0.681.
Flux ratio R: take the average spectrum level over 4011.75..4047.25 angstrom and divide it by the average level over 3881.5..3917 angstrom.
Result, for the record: 1.7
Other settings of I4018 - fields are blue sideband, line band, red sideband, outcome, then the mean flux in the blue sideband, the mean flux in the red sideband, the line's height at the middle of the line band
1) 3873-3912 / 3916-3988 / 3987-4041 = 0.33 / 0.38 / 0.684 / 0.529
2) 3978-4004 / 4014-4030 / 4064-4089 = -0.14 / 0.623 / 0.692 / 0.648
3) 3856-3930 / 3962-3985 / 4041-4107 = 0.29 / 0.373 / 0.671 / 0.506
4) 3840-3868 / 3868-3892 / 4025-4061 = 0.12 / 0.321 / 0.672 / 0.369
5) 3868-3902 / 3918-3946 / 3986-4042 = 0.35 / 0.35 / 0.684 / 0.472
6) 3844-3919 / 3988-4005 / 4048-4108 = -0.21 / 0.367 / 0.67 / 0.544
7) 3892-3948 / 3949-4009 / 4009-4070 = 0.06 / 0.384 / 0.683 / 0.532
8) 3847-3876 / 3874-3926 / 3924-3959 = -0.16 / 0.321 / 0.369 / 0.344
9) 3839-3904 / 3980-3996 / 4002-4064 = -0.05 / 0.337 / 0.686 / 0.589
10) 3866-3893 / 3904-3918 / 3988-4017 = -0.09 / 0.336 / 0.673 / 0.422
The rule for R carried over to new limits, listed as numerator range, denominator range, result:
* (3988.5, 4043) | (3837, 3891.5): 2.15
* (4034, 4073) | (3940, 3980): 1.70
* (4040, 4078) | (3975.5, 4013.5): 1.07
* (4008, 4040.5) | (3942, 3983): 1.72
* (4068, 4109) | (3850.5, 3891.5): 2.06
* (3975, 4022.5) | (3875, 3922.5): 1.60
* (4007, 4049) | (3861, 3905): 1.99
